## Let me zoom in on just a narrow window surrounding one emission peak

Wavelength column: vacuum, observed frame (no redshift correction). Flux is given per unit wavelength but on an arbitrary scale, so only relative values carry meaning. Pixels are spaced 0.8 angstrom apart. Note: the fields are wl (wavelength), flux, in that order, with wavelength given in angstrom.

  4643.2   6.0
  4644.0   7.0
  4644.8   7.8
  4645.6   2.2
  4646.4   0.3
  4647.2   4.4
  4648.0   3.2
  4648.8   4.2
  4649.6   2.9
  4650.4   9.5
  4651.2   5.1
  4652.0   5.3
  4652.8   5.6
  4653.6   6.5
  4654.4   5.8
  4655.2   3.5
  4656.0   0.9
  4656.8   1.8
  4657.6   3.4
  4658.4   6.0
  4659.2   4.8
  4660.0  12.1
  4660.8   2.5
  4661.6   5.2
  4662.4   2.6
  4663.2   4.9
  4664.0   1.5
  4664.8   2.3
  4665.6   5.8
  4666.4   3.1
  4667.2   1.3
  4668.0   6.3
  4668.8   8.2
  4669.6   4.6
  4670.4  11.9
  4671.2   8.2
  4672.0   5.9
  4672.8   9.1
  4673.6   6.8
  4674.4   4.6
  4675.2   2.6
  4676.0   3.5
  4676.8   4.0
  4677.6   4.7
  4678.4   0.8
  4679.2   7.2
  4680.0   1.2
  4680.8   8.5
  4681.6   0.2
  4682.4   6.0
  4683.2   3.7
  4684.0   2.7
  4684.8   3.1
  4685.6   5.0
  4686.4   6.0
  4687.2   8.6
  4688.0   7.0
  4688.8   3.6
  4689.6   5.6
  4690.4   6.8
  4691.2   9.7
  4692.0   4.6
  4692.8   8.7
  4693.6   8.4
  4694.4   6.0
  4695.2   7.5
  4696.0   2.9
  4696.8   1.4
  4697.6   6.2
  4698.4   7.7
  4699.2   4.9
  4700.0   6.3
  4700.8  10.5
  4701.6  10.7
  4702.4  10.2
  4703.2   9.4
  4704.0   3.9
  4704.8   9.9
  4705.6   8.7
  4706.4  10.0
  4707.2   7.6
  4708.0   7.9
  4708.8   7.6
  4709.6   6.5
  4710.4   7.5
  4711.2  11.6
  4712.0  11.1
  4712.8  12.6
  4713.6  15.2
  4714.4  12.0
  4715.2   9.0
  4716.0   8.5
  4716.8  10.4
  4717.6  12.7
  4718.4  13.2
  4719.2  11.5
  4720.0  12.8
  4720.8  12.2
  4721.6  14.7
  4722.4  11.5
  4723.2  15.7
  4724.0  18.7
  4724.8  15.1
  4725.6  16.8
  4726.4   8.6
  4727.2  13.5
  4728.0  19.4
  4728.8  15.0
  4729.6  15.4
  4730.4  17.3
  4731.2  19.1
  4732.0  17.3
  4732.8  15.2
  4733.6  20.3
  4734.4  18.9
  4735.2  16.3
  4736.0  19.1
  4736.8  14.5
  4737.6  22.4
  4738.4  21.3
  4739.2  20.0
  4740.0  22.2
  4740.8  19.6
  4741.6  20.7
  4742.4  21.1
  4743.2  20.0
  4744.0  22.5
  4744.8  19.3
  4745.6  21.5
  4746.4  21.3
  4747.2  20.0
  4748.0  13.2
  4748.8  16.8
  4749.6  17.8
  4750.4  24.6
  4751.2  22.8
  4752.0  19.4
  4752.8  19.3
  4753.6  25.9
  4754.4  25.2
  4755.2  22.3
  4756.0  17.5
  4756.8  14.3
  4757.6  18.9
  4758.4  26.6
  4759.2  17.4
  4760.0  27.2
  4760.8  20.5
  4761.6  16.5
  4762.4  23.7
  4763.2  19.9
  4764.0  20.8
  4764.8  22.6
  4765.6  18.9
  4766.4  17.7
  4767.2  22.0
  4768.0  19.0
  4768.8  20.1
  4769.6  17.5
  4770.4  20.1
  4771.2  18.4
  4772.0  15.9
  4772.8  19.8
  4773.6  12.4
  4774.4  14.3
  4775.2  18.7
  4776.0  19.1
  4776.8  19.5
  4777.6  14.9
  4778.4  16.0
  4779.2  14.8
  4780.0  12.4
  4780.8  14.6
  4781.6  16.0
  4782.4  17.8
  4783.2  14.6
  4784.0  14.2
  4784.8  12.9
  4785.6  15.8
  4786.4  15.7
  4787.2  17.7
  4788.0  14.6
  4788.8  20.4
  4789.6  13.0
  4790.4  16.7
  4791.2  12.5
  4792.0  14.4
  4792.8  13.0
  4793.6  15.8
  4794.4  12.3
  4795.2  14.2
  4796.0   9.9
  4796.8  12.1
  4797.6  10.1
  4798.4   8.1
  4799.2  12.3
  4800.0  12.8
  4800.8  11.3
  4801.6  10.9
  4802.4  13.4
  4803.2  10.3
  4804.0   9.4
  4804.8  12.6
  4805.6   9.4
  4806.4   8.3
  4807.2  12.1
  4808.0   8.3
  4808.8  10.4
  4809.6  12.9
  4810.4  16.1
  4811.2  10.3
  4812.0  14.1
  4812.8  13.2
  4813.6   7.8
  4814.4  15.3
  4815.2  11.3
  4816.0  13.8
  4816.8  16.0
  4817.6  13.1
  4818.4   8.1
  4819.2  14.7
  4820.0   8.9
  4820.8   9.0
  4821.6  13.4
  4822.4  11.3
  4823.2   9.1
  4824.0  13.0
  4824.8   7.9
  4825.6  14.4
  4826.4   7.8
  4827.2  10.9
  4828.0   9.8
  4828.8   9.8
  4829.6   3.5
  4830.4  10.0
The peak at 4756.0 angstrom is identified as C IV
